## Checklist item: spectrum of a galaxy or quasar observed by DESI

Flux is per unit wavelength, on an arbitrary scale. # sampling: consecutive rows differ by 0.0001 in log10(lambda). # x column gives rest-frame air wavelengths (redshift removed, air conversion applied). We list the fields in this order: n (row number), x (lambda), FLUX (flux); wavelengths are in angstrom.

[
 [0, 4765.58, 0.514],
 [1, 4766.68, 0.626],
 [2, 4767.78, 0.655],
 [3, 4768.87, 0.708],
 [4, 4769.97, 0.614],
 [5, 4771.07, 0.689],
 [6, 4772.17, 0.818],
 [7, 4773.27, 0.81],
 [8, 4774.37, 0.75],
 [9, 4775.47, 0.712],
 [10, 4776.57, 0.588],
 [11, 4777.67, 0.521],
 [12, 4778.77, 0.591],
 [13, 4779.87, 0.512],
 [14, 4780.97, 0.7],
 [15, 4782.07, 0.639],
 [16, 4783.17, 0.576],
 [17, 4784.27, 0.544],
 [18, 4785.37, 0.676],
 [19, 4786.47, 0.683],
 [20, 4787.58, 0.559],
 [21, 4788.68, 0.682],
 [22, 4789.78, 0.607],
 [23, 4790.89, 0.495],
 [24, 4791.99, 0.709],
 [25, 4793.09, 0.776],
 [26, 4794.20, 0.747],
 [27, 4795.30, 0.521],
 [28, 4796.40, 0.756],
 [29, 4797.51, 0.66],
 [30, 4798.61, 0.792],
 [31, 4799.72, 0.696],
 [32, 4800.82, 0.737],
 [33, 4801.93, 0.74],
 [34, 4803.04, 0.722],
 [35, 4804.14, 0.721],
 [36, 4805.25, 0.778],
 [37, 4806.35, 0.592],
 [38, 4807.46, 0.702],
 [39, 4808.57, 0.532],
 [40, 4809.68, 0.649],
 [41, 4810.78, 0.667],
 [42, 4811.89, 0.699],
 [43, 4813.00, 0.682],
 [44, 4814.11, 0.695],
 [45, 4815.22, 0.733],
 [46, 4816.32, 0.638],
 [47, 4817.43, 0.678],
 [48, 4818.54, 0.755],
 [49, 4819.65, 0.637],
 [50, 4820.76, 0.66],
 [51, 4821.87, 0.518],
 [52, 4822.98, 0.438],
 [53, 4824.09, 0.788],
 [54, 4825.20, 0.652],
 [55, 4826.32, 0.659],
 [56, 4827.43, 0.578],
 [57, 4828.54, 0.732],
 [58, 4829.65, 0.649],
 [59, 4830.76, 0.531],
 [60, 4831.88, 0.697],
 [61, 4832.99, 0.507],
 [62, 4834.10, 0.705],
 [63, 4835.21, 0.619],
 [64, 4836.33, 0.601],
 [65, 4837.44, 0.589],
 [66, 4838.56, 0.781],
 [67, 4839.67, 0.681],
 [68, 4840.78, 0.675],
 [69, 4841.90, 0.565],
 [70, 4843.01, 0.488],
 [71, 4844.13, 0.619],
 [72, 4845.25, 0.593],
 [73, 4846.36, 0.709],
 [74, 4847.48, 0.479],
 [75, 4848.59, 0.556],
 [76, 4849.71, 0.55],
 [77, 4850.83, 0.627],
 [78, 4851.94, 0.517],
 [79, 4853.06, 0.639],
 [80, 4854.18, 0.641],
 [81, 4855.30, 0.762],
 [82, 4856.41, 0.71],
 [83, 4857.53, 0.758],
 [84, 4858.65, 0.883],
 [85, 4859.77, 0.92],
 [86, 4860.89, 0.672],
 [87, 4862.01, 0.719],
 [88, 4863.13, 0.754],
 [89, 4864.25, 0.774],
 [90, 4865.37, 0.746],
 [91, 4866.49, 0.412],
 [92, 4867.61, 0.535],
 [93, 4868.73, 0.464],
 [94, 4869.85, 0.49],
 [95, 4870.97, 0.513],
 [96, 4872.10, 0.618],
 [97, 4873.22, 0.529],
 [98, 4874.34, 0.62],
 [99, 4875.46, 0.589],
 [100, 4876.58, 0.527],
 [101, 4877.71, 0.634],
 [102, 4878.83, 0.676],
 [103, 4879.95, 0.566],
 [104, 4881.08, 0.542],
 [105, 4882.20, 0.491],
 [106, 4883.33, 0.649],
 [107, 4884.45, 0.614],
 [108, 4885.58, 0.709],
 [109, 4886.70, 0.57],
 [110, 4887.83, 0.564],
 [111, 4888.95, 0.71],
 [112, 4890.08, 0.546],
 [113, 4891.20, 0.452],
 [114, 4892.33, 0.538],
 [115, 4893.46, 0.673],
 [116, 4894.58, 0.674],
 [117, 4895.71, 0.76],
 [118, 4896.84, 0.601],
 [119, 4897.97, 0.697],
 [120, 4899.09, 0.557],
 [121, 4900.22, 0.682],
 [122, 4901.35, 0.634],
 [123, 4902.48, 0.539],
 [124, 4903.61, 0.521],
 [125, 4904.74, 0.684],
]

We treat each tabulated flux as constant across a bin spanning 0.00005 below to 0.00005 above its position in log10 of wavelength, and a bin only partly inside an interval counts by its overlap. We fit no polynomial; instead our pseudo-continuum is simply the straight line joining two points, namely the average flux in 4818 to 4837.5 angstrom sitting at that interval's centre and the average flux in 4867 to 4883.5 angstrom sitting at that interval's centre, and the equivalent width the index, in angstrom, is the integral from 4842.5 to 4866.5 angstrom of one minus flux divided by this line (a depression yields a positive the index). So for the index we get -3.1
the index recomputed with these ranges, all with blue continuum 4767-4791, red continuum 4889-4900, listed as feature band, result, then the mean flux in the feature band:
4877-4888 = 0.3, 0.601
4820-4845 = 0.3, 0.624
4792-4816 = -2.1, 0.695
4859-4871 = -0.4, 0.646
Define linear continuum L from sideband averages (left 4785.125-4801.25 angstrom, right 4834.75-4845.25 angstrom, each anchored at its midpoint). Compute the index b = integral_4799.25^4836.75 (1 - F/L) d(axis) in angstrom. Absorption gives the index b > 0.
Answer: -0.7 angstrom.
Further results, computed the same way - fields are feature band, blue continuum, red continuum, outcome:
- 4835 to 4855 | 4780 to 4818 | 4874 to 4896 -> 0.8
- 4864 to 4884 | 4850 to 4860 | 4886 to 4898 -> 2.6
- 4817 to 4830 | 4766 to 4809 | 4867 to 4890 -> -0.3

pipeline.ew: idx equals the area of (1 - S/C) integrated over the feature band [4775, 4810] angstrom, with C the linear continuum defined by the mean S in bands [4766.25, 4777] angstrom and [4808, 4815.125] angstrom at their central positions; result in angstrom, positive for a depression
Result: 1.2 angstrom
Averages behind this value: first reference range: 0.699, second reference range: 0.659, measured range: 0.654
